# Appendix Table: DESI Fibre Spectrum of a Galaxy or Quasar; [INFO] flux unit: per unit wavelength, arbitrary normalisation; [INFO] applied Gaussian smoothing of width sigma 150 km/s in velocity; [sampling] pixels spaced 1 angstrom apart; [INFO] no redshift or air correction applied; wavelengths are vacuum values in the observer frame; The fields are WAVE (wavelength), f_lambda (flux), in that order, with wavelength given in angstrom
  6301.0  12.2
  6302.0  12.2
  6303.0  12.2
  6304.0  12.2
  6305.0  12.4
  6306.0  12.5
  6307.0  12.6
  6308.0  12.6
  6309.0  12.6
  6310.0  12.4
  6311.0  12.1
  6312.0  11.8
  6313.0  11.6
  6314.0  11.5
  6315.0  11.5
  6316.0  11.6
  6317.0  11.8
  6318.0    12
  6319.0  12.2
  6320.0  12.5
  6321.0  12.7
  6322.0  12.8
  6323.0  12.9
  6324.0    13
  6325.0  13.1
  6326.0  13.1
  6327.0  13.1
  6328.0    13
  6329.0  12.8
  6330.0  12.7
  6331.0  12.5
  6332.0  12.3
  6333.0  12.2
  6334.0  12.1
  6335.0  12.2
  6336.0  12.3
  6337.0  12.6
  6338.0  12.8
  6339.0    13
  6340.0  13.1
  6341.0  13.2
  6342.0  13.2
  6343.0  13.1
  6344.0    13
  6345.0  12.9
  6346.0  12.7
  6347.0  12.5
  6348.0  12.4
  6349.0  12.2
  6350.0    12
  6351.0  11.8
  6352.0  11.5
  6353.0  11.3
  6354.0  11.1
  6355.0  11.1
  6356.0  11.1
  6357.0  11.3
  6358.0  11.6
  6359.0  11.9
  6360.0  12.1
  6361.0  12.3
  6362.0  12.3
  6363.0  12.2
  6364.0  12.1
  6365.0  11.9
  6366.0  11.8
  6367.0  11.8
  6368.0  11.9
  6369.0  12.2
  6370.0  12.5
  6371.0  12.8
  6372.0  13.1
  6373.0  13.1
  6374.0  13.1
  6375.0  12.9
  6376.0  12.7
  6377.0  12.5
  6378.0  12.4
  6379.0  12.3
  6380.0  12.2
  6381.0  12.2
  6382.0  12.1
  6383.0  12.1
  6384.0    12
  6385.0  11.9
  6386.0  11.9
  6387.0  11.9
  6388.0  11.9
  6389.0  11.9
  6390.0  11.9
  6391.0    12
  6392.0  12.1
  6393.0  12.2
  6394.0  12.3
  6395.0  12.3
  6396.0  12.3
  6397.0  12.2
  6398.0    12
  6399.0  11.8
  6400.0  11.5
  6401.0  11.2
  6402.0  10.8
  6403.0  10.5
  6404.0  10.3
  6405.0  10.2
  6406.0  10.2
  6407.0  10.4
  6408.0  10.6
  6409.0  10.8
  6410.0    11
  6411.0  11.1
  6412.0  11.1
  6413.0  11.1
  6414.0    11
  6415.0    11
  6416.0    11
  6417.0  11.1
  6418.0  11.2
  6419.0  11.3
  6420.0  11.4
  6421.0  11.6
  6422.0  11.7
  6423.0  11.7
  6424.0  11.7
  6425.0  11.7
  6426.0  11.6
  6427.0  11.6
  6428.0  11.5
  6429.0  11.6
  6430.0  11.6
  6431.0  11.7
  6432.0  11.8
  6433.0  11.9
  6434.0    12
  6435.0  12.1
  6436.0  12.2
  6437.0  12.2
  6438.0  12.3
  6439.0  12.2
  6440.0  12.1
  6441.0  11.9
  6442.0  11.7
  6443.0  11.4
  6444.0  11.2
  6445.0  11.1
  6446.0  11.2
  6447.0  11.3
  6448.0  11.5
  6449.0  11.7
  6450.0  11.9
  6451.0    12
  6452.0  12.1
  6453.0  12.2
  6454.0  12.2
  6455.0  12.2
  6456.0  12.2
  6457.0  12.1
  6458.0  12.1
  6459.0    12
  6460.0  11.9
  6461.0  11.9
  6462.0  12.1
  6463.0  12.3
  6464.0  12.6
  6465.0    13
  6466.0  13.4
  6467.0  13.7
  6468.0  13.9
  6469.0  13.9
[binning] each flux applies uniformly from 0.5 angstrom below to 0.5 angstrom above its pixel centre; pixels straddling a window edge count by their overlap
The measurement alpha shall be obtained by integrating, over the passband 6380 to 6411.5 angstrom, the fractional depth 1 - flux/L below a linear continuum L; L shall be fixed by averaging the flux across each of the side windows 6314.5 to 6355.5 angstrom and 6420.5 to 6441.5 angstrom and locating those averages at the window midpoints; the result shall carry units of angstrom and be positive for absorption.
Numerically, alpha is 1.4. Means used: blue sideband 12.4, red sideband 11.8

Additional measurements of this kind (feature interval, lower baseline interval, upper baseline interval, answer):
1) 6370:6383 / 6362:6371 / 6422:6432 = -0.6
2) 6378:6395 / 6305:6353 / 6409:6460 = -0.1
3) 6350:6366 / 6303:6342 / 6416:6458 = 0.7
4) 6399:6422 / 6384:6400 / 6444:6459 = 1.9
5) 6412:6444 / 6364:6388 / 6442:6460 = 0.9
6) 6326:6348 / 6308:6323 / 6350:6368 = -1.5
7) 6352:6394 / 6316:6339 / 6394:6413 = -1.3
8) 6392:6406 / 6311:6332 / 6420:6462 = 0.6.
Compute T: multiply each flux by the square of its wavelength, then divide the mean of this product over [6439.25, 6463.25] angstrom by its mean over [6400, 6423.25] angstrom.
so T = 1.09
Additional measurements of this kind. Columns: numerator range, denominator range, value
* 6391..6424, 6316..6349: 0.91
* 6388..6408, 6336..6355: 0.94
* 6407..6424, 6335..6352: 0.90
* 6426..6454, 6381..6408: 1.03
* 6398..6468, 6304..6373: 0.97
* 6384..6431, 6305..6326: 0.96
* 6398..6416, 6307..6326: 0.91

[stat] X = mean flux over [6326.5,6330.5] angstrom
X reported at 12.9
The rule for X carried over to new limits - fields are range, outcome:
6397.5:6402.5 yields 11.5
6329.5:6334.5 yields 12.4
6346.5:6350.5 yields 12.3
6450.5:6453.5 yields 12.1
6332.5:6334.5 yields 12.1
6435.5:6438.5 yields 12.2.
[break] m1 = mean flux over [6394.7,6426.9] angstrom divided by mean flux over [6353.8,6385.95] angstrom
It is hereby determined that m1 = 0.9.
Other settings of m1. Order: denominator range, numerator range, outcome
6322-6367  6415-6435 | 0.94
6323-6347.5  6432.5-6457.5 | 0.93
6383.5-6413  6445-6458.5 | 1.04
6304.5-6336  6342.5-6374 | 0.98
